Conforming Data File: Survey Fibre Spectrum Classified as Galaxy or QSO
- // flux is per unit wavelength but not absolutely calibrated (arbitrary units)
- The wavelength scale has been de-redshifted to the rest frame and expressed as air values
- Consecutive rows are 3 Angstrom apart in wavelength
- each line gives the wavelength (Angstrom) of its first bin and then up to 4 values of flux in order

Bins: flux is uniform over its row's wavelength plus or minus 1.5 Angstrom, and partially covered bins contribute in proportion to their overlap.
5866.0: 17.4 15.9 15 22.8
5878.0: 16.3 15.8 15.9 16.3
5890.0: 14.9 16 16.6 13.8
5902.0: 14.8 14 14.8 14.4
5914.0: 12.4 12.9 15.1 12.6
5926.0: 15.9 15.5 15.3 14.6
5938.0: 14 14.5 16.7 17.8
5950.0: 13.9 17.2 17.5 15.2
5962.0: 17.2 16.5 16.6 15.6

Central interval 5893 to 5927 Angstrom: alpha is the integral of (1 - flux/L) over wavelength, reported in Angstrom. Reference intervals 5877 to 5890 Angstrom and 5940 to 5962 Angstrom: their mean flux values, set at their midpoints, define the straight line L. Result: 3.6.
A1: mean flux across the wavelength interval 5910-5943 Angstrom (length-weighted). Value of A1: 14.3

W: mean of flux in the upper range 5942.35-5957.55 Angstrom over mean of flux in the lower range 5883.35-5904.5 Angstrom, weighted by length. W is 1.1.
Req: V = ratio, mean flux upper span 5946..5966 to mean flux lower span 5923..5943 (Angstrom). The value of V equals 1.1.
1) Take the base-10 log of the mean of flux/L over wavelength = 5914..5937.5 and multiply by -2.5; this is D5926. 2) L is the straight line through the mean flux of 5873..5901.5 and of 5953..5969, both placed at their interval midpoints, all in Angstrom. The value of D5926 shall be 0.151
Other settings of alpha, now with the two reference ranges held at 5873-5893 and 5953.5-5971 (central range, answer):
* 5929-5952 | 1.8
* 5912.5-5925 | 2.5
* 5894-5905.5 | 1.3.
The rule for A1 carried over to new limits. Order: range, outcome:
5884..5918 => 14.7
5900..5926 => 14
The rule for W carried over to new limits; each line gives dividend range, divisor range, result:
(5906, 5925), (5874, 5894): 0.82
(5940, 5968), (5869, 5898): 0.99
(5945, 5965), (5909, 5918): 1.24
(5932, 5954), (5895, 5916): 1.08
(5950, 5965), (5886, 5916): 1.12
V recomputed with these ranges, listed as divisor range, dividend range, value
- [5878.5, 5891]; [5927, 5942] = 0.94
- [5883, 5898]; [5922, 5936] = 0.94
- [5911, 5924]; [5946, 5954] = 1.20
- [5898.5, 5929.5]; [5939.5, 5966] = 1.15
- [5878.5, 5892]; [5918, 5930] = 0.93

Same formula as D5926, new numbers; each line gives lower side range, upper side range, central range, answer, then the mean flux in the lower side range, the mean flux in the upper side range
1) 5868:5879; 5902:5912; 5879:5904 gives 0.029 mag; 17.6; 14.5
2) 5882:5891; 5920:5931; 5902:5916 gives 0.091 mag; 15.8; 14.8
